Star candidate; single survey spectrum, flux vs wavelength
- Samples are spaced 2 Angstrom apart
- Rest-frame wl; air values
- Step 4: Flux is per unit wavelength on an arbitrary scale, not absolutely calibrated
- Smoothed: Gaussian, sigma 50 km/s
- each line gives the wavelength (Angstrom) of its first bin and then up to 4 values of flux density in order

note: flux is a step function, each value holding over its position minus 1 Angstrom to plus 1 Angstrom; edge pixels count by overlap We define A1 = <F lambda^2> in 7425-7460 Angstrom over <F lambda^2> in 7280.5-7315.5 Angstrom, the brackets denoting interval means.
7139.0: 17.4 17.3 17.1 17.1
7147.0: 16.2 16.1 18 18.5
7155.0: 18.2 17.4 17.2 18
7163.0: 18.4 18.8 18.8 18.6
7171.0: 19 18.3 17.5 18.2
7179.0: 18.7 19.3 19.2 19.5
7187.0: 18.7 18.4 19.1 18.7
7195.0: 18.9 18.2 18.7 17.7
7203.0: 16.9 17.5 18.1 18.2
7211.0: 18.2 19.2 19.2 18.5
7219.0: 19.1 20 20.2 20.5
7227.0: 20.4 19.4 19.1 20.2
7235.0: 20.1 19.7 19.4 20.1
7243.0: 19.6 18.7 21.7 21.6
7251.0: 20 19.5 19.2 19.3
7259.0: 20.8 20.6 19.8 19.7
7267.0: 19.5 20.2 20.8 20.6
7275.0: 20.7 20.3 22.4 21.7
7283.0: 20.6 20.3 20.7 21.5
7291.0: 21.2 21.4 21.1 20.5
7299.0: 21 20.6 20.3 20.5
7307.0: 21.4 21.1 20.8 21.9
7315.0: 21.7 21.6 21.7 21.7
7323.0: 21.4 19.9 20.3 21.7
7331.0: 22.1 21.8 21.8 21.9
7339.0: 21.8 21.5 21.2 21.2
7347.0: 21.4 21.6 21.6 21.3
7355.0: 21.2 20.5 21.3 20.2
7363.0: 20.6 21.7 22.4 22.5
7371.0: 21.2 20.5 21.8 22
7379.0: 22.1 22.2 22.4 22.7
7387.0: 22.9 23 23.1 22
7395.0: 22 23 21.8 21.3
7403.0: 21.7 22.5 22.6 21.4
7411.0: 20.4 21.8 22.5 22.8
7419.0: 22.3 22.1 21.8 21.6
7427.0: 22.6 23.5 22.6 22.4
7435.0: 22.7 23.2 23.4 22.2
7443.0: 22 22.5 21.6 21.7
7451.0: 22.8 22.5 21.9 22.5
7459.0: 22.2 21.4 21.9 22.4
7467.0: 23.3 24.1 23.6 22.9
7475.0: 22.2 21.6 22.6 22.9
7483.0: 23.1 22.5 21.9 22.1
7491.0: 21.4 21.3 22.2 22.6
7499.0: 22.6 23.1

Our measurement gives 1.11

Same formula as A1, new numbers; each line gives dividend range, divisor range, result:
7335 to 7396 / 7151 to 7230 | 1.22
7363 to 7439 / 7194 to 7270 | 1.20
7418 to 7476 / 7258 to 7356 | 1.11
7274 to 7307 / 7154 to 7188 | 1.17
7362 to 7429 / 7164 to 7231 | 1.24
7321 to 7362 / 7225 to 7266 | 1.10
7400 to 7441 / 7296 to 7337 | 1.08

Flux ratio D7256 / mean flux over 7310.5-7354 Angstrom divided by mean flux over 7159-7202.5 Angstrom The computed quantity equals 1.2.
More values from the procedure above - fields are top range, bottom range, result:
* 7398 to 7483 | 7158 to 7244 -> 1.18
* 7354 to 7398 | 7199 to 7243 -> 1.14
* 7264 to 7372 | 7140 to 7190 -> 1.17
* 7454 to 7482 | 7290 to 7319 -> 1.07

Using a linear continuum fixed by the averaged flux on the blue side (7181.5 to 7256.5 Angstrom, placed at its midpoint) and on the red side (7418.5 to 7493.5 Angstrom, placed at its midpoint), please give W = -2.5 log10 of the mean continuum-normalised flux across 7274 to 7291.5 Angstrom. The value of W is -0.050 mag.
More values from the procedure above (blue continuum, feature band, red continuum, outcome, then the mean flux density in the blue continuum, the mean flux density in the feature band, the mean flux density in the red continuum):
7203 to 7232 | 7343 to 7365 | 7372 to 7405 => 0.02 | 19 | 21.1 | 22.2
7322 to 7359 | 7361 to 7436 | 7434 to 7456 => -0.01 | 21.3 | 22.1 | 22.4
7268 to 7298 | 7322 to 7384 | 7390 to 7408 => 0.01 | 20.9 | 21.5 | 22.2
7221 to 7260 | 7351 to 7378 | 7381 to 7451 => 0.01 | 20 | 21.3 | 22.3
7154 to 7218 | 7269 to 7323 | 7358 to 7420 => -0.04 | 18.4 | 21.1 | 22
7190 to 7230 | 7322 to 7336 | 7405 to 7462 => -0.03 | 18.8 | 21.3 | 22.3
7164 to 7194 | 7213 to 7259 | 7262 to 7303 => 0.00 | 18.7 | 19.8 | 20.7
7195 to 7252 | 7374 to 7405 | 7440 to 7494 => -0.05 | 19.3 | 22.3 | 22.3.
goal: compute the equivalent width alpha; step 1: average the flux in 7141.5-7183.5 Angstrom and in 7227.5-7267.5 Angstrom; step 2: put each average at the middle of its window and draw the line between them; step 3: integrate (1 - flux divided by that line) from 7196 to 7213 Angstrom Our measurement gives 0.8 Angstrom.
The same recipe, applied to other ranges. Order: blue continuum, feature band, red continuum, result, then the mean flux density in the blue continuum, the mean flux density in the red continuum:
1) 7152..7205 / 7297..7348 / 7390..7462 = -1.6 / 18.4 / 22.2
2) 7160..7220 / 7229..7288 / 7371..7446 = -1.6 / 18.5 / 22.2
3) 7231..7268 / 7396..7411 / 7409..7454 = 0.0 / 19.9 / 22.3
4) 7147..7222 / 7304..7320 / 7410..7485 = -0.8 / 18.4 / 22.4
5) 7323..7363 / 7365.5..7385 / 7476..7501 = -0.4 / 21.3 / 22.3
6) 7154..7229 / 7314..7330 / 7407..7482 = -0.5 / 18.6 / 22.4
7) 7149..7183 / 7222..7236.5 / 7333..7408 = -0.5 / 18.3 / 21.8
